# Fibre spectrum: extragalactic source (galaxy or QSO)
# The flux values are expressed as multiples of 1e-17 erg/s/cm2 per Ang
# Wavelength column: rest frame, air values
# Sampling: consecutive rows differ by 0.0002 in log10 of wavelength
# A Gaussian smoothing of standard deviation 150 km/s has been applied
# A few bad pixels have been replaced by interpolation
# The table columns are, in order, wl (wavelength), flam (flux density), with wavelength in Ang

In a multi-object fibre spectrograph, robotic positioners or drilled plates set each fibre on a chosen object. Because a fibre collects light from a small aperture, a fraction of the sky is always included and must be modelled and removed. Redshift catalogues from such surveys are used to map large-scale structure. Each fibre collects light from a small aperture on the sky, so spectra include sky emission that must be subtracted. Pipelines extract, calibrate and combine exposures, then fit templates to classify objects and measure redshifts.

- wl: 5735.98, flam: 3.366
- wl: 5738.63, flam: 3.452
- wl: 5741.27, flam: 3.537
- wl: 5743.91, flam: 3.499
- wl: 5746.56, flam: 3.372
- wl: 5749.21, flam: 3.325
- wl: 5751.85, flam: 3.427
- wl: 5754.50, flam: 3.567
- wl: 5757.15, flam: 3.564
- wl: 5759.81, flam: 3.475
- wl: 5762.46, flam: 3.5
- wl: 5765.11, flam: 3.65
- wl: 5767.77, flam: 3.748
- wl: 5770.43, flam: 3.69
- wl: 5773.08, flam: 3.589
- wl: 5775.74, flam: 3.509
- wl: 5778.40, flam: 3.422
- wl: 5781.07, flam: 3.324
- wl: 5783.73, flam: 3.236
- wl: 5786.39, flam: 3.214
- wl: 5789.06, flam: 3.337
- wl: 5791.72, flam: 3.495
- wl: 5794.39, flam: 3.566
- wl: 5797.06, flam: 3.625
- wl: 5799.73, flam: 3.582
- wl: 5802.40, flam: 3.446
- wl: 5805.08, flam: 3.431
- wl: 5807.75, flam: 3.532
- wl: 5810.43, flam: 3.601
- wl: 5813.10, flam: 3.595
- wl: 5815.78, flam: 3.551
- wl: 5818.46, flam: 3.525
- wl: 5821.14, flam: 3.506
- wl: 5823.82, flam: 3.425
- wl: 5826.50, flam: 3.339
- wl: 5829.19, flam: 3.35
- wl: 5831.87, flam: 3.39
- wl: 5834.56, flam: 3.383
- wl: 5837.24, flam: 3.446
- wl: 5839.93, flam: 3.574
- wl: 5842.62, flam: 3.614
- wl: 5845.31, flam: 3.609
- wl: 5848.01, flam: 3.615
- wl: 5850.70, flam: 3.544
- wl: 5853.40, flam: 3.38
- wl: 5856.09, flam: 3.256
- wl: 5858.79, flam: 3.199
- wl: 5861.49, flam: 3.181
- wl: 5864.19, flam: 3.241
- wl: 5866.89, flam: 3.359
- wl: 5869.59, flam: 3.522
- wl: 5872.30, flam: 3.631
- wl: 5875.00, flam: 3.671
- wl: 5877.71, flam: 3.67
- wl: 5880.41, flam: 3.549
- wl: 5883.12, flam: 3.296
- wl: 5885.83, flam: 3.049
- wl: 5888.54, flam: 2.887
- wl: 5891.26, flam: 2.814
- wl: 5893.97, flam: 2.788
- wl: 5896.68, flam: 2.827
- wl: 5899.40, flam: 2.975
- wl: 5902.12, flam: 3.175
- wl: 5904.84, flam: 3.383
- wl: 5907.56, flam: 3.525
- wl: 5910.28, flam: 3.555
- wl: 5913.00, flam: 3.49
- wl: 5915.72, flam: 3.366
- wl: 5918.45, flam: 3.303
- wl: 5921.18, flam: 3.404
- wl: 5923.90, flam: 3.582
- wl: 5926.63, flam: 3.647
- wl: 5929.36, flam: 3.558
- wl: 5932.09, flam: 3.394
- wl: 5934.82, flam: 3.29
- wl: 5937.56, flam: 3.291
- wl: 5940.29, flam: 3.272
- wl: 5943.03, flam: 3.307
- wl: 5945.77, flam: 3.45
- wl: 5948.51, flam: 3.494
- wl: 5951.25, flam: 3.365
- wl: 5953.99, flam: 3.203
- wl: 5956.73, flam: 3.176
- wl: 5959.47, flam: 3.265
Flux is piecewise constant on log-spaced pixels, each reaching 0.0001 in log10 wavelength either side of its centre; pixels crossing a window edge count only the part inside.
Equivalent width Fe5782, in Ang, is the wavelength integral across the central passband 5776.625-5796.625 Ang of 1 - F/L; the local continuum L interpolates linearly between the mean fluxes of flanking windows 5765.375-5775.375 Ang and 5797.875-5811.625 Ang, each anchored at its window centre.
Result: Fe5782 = 1.1 Ang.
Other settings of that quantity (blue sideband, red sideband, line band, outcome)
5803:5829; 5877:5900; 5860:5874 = -0.8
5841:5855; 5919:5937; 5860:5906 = 3.6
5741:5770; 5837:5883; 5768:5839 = 0.5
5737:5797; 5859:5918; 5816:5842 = -0.5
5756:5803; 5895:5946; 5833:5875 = -0.3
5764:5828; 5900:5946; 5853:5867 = 0.8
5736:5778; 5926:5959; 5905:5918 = -0.3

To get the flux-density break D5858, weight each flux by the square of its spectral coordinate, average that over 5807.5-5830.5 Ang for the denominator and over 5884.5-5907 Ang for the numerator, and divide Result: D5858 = 0.88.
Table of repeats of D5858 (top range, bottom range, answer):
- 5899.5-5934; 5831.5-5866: 1.03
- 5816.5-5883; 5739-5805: 1.02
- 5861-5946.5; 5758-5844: 0.99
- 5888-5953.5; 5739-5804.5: 1.00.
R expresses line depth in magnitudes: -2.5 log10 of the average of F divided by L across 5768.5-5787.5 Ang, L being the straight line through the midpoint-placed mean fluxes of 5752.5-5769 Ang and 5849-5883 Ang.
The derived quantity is 0.04 mag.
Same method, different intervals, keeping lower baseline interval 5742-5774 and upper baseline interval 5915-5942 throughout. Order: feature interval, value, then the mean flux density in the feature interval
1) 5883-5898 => 0.179 mag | 2.92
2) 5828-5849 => -0.007 mag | 3.5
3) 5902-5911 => -0.002 mag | 3.43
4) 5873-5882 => -0.054 mag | 3.62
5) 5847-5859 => 0.017 mag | 3.41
